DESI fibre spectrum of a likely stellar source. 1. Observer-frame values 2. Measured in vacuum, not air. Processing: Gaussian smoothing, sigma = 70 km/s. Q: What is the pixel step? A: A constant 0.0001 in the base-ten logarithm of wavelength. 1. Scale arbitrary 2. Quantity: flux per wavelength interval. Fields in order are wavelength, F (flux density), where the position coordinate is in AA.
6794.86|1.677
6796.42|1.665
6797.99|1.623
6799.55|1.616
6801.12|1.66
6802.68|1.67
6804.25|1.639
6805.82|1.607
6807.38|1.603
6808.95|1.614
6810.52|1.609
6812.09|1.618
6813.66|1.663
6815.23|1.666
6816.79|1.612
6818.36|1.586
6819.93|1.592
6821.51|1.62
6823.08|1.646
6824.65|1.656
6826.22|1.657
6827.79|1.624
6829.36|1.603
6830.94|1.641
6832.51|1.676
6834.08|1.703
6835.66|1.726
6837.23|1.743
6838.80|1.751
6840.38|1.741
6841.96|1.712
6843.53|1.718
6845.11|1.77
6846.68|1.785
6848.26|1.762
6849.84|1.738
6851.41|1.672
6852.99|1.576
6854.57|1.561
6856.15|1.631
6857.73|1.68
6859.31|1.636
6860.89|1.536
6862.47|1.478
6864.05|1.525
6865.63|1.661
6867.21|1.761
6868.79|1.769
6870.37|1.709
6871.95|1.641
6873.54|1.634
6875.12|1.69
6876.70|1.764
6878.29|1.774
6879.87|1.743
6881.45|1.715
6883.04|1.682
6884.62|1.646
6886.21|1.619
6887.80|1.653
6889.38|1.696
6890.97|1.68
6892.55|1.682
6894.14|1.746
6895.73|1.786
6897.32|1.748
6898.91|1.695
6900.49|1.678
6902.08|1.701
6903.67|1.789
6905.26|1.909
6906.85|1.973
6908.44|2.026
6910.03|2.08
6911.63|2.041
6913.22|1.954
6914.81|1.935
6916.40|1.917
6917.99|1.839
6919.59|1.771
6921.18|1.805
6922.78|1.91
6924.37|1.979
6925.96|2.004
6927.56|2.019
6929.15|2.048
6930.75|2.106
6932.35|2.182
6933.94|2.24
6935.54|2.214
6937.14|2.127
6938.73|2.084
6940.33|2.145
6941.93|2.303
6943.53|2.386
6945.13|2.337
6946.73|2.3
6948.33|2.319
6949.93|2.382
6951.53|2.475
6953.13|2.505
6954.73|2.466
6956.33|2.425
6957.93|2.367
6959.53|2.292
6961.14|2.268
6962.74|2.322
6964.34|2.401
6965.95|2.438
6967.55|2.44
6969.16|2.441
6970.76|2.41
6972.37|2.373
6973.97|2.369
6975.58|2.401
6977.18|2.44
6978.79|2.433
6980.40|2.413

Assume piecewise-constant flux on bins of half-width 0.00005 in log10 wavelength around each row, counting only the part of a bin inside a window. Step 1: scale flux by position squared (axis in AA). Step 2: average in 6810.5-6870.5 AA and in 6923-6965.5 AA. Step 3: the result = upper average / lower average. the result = 1.4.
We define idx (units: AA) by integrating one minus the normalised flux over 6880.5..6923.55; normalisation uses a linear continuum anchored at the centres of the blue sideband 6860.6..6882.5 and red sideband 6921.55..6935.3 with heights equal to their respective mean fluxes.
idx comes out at 1.8 AA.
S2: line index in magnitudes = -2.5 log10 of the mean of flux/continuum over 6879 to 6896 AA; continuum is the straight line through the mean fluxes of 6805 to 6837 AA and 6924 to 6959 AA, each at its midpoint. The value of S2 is 0.17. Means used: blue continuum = 1.64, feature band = 1.69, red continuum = 2.25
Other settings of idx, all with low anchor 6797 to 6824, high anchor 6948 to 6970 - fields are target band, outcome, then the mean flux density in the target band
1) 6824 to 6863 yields 2.7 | 1.67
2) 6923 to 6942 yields 1.3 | 2.11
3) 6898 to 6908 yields 1.5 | 1.8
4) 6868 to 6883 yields 1.9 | 1.71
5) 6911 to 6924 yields 1.7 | 1.9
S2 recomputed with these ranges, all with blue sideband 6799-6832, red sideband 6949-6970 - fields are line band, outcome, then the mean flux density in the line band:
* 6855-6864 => 0.18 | 1.58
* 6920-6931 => 0.13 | 1.97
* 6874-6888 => 0.17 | 1.7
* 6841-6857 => 0.07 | 1.69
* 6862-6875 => 0.16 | 1.65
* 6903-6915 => 0.09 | 1.97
